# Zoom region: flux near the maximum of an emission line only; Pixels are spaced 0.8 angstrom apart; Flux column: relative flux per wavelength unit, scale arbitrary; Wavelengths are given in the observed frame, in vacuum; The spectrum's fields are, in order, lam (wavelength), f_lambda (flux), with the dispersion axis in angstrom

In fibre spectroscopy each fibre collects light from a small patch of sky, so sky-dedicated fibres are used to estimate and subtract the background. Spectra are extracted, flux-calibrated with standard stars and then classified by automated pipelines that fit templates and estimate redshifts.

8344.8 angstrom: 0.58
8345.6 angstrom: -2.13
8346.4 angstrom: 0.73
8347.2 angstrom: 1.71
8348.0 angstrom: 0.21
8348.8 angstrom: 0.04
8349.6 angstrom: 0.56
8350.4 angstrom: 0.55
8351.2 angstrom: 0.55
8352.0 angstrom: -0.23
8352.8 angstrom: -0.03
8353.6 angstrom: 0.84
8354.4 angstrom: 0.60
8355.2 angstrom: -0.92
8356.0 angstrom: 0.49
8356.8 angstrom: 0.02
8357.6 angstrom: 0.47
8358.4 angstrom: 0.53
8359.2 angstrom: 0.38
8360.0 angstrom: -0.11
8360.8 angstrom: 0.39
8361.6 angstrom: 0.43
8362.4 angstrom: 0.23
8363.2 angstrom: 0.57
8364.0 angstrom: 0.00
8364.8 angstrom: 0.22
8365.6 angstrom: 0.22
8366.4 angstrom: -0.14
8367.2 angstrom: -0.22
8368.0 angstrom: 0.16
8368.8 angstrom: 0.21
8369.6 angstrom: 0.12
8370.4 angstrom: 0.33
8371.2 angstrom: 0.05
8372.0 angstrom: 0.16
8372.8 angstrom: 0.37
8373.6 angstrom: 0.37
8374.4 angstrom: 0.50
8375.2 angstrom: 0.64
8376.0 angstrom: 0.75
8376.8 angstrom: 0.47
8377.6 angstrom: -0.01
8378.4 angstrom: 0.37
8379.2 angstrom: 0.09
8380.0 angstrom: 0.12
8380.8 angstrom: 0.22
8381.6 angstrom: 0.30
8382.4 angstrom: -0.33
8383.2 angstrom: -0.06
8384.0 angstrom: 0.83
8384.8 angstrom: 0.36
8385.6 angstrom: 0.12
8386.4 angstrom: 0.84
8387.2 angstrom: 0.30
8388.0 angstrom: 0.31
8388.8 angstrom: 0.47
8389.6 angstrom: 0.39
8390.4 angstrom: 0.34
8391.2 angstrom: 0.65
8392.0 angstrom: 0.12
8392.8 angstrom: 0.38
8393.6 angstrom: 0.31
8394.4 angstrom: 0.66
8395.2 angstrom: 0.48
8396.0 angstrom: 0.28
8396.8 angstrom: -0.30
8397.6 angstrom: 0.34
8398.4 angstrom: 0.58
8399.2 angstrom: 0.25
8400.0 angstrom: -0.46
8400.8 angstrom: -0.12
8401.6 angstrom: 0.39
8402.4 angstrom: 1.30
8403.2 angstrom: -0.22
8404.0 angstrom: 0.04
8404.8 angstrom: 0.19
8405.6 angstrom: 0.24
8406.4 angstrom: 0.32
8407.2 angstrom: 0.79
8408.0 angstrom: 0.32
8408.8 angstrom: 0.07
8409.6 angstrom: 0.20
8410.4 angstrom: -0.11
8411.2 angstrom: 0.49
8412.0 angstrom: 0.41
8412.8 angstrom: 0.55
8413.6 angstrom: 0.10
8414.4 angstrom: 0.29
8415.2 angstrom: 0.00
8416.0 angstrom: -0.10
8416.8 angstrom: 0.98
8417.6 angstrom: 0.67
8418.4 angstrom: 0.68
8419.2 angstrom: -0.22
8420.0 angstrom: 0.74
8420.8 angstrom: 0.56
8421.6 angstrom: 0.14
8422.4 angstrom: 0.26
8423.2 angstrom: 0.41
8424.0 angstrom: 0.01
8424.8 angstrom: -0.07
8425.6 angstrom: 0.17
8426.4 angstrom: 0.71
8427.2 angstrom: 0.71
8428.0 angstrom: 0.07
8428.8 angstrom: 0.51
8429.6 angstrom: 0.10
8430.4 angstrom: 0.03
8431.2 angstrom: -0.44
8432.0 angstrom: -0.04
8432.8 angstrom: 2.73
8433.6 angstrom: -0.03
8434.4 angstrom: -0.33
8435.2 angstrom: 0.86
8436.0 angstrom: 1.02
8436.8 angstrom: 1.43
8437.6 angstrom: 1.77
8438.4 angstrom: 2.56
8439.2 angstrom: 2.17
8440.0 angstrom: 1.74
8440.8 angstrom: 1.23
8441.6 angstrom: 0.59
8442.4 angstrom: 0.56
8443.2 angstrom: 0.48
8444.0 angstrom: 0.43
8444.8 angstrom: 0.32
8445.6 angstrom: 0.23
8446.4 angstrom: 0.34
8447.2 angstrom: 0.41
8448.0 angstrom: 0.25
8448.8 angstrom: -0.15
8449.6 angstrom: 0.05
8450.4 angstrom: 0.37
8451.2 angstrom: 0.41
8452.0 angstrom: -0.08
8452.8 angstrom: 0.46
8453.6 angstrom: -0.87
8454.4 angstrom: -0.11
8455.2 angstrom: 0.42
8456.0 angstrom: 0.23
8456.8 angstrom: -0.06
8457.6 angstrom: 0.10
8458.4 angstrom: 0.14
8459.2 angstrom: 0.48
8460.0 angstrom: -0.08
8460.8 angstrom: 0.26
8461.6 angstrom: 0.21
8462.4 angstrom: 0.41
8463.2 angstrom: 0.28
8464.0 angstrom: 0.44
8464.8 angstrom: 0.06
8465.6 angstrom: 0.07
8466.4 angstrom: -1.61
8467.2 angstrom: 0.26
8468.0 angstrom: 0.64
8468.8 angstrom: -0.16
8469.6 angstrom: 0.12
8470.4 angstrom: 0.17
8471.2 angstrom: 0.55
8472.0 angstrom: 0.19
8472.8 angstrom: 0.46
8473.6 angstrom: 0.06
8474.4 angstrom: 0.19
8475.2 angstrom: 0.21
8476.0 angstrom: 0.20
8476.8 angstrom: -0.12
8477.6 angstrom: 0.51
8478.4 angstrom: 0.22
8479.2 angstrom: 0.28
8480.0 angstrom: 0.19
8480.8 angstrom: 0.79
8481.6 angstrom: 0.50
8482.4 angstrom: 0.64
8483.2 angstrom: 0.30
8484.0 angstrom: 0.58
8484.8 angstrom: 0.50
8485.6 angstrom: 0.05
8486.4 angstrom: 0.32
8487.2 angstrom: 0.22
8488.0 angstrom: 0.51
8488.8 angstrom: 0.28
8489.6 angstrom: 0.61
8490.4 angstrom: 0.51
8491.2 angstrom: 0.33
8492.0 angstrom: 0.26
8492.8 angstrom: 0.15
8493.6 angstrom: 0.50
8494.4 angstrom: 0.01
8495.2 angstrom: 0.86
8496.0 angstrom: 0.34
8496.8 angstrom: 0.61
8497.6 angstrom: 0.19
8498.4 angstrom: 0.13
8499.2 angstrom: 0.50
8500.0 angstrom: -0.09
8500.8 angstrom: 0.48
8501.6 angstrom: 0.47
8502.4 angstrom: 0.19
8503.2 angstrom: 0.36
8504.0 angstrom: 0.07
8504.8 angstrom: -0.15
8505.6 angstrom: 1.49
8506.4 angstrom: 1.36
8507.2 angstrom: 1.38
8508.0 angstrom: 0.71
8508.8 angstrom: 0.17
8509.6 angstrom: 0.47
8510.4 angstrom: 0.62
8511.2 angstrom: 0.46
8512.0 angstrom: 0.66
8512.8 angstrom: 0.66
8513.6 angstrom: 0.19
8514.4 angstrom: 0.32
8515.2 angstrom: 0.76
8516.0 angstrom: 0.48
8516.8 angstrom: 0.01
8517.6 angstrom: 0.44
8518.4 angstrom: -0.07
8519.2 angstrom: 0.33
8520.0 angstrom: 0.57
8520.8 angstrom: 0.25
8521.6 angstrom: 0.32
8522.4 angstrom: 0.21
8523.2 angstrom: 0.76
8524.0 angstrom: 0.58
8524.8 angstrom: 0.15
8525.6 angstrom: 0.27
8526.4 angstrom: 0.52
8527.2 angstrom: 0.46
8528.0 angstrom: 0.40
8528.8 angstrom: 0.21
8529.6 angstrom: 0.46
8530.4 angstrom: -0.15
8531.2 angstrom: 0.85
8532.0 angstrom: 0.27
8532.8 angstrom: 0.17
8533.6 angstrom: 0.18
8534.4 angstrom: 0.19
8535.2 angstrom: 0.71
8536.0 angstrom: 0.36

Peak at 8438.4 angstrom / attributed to H-gamma 4340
